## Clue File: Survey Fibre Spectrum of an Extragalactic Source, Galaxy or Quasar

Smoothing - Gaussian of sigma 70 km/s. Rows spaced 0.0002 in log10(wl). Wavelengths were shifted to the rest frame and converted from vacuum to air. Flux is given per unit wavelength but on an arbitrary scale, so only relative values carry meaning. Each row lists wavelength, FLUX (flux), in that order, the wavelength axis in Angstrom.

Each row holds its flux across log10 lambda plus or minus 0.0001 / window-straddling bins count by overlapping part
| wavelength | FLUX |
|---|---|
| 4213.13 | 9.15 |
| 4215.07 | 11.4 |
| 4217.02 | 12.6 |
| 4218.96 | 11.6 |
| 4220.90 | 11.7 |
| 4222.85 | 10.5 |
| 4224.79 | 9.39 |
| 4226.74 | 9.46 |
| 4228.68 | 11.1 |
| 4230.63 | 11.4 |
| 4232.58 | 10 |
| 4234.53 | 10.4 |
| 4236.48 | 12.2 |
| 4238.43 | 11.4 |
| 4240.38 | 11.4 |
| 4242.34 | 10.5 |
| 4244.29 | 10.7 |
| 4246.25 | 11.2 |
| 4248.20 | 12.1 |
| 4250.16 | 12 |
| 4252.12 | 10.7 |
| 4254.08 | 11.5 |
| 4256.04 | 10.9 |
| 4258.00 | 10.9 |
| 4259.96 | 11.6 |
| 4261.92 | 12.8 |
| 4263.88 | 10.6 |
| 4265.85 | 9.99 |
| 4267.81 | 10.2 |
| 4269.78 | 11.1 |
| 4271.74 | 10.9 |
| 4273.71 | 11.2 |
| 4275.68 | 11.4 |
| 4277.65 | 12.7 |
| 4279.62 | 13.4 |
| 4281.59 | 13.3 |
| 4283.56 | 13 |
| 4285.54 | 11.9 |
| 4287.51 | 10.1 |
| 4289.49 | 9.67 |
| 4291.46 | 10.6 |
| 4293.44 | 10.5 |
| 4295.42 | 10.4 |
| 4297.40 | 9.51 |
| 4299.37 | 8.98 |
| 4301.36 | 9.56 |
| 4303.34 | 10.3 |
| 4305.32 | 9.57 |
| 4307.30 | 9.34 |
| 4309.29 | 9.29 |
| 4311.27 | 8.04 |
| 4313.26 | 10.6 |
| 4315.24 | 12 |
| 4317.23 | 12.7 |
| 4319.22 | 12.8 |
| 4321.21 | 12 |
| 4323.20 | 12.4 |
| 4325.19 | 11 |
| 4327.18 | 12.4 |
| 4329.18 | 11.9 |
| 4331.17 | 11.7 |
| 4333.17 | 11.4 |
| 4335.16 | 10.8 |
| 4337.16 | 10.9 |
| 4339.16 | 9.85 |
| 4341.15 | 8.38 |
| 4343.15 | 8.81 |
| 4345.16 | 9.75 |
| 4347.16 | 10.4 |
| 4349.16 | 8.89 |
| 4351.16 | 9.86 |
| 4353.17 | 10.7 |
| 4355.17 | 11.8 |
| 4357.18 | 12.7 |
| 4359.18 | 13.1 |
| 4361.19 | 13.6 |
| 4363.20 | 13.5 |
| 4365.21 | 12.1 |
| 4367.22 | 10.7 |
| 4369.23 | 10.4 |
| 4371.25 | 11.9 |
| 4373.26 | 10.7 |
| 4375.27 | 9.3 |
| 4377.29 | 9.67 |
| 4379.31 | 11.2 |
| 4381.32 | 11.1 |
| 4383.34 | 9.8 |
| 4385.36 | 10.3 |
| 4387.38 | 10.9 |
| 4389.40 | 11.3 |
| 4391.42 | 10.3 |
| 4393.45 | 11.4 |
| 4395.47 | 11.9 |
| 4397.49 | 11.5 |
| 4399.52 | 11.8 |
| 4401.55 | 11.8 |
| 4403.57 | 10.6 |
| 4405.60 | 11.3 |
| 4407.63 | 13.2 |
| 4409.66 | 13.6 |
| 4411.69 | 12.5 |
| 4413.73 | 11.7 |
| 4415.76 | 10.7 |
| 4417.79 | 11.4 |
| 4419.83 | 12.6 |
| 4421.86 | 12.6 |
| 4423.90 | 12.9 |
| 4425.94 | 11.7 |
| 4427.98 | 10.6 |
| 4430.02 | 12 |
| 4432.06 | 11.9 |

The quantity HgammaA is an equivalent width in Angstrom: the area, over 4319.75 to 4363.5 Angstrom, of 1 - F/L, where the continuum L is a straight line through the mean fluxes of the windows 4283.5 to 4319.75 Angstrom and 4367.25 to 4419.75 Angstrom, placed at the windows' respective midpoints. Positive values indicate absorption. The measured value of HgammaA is -1.7 Angstrom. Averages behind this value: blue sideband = 10.4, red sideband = 11.2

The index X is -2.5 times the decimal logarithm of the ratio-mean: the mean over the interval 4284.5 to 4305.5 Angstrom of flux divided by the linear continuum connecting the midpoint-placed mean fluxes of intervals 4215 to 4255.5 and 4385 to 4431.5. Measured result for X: 0.120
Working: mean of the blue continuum 11.1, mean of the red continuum 11.7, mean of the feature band 10.1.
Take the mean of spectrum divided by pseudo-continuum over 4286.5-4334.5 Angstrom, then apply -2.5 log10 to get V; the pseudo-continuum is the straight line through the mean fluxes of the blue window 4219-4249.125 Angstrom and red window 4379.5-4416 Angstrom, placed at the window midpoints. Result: 0.05 mag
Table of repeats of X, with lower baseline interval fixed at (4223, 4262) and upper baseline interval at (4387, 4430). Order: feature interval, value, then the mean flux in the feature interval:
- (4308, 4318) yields 0.089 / 10.4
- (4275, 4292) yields -0.058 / 11.8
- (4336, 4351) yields 0.193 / 9.6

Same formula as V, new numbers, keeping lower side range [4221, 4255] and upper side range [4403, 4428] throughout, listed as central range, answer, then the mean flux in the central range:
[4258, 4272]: 0.01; 11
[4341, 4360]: 0.11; 10.5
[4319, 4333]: -0.04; 11.9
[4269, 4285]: -0.09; 12.1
